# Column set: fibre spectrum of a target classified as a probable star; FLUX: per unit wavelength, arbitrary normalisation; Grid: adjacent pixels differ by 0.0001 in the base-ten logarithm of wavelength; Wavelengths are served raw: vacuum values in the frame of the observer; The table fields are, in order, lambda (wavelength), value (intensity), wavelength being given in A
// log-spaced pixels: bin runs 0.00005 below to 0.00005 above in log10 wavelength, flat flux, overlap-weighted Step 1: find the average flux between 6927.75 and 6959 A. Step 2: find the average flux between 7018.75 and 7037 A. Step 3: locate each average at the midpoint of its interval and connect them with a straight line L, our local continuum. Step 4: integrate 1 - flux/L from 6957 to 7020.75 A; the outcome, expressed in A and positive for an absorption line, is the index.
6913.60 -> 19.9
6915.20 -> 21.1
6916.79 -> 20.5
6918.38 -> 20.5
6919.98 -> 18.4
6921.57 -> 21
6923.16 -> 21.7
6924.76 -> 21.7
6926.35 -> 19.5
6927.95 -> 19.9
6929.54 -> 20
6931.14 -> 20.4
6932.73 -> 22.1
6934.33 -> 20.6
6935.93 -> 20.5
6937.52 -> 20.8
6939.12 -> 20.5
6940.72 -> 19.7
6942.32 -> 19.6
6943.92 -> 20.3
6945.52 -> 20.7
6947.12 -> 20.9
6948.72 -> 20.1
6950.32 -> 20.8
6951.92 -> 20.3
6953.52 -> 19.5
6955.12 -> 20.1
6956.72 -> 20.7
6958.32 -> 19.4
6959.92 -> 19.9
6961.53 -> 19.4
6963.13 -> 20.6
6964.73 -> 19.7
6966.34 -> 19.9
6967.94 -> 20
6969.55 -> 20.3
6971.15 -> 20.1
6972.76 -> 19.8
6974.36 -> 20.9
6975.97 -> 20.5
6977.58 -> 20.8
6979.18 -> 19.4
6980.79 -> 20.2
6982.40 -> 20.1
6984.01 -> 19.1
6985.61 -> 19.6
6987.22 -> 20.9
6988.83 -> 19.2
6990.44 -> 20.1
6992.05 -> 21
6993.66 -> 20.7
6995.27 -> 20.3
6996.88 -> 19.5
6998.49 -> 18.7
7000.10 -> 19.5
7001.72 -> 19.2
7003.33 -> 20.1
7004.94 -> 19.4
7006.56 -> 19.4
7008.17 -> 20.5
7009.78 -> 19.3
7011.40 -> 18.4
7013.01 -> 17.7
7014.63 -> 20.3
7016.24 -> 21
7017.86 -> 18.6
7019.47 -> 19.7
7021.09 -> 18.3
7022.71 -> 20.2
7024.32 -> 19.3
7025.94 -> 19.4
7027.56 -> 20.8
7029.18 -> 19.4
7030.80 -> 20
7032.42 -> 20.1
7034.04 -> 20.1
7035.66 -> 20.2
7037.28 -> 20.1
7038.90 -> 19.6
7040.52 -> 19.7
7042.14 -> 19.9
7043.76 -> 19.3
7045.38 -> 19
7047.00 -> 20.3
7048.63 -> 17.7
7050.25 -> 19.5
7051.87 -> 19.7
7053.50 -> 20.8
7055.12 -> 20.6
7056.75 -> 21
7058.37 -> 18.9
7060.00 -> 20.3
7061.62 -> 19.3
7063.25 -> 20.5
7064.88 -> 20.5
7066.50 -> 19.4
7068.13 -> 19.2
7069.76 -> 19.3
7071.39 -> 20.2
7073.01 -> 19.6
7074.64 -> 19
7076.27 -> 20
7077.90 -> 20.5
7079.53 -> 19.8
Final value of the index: 0.7 A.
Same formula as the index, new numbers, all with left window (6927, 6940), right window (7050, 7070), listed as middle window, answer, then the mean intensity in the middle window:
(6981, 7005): 0.5 A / 19.9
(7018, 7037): 0.4 A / 19.7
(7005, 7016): 0.5 A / 19.4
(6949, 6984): 0.6 A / 20.1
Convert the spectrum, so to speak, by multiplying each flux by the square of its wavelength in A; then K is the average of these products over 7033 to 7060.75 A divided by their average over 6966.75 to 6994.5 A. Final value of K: 1.00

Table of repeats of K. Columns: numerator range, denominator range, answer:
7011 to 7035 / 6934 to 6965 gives 0.99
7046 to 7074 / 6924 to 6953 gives 1.00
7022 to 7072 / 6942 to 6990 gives 1.01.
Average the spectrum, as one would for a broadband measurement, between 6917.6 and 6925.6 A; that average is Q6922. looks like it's 20.7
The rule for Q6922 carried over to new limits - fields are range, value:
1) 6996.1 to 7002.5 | 19.2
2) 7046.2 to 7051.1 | 19.2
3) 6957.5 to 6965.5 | 19.8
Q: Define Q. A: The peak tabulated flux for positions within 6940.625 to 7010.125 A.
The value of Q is 21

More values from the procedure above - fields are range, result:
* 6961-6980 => 20.9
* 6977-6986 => 20.8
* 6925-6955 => 22.1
